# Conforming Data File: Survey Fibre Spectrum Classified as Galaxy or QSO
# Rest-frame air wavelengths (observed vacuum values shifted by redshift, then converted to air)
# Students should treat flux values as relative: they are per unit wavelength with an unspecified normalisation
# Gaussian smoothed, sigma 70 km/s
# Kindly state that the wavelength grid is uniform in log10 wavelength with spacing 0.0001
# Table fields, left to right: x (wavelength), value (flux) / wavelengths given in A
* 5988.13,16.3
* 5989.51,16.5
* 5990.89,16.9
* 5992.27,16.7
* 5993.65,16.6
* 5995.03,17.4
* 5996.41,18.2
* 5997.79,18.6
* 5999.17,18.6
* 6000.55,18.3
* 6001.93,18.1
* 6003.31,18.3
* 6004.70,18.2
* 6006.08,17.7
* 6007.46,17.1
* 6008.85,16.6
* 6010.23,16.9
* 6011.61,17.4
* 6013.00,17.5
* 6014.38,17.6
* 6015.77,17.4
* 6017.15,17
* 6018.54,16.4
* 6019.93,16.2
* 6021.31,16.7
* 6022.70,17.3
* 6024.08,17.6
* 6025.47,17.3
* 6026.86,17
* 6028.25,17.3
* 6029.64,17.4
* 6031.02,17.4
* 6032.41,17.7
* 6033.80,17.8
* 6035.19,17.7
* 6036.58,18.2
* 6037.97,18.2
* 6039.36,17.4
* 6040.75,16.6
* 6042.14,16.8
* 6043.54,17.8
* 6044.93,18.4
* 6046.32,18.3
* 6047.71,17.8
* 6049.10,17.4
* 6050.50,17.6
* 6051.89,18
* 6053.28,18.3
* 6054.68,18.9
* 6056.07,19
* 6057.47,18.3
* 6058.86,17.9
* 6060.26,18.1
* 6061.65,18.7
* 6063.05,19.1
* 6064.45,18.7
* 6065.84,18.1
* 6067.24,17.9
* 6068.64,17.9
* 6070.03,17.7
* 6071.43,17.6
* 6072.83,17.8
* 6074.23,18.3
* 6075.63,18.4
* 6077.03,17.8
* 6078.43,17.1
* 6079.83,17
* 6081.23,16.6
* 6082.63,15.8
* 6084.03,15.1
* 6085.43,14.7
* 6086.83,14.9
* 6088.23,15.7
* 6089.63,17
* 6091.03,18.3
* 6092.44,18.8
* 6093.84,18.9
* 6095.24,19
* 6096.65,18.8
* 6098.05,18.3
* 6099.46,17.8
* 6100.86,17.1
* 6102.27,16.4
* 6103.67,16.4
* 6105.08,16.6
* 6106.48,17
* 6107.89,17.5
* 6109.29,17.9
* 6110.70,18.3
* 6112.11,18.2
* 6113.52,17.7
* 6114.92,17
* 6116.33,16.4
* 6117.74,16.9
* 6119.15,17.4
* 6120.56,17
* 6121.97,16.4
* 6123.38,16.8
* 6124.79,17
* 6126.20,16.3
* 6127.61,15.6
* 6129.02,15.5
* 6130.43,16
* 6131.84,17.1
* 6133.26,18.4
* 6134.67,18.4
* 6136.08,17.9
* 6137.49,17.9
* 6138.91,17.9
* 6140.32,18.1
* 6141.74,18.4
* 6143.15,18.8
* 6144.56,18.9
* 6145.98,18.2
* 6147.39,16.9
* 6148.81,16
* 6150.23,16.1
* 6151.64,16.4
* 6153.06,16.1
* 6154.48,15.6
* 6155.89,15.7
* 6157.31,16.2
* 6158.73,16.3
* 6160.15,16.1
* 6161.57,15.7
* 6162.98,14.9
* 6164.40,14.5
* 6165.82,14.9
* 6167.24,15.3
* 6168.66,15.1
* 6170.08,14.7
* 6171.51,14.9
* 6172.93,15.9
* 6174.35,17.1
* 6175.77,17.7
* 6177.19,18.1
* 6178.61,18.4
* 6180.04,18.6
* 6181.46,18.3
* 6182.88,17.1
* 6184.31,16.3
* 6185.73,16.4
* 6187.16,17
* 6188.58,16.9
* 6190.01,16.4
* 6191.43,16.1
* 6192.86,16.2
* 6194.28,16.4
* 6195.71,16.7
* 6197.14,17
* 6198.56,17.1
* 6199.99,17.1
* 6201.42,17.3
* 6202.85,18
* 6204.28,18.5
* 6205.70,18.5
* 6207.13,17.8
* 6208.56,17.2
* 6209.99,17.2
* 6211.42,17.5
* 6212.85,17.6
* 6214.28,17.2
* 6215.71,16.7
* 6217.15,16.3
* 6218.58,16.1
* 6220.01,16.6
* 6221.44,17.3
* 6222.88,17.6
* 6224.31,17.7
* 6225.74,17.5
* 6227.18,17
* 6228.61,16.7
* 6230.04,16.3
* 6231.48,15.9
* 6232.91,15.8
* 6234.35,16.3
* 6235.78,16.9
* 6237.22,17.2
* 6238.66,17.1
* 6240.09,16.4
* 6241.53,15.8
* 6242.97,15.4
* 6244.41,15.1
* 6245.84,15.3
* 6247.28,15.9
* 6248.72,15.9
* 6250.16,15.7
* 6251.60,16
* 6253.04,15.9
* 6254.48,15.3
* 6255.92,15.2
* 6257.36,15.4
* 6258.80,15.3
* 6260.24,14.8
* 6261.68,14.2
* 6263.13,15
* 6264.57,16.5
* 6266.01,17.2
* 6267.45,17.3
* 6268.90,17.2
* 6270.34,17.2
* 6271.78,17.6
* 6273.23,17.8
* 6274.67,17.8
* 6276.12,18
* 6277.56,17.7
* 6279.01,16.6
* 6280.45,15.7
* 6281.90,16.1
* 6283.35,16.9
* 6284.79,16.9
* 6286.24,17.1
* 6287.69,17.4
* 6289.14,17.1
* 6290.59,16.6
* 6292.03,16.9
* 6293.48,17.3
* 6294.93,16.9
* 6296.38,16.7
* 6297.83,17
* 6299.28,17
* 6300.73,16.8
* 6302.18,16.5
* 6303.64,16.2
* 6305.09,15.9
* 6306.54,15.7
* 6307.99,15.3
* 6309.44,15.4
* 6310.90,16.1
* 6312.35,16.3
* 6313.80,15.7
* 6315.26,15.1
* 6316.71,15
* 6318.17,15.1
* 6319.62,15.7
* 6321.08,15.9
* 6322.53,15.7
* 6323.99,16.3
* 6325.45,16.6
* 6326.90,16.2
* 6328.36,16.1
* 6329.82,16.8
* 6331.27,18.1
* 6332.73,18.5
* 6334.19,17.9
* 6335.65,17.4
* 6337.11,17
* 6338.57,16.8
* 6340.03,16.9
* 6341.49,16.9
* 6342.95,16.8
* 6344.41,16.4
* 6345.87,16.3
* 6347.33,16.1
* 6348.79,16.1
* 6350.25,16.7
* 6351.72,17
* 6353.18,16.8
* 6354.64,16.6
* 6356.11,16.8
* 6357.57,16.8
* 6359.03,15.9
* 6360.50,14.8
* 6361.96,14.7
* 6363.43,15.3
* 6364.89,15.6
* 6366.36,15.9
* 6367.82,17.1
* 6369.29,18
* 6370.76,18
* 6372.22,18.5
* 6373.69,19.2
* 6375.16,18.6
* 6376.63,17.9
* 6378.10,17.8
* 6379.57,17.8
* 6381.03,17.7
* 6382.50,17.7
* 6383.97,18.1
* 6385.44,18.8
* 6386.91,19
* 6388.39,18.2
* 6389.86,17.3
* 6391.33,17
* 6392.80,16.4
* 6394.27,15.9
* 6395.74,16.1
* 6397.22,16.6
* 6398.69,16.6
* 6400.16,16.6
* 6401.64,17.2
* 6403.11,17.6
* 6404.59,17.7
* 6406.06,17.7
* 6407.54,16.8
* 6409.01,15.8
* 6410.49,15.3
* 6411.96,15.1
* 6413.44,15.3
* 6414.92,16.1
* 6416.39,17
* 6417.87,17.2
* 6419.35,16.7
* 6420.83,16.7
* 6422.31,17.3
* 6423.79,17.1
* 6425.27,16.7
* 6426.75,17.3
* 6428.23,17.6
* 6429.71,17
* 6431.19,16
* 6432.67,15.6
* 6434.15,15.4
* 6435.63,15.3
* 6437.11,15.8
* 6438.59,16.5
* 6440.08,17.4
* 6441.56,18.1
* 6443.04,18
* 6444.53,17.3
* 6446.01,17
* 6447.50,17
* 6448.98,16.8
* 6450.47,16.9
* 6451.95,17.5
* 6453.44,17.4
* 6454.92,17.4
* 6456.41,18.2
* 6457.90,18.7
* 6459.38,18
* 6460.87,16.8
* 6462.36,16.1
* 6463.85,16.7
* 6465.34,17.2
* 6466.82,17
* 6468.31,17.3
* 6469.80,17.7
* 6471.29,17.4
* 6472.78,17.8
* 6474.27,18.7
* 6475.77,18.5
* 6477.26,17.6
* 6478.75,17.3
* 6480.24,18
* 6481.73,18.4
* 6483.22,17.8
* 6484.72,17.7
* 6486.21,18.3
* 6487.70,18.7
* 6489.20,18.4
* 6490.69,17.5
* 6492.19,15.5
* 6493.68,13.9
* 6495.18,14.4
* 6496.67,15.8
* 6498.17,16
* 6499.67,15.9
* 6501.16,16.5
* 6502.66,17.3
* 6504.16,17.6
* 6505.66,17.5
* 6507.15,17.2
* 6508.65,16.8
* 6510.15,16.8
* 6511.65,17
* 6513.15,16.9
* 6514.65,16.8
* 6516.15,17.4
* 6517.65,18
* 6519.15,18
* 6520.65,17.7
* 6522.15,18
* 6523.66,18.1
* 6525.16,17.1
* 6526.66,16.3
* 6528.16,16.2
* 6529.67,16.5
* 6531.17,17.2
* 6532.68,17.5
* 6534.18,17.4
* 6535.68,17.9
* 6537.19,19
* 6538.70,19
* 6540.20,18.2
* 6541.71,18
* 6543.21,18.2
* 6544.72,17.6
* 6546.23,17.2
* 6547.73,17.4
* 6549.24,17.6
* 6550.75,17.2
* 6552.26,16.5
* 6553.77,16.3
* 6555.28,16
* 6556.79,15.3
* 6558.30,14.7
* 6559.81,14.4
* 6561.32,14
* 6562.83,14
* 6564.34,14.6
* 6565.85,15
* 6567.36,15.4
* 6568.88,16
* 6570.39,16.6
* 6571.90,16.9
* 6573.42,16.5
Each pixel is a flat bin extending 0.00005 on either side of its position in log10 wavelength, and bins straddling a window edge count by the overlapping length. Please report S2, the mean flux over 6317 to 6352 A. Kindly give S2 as 16.6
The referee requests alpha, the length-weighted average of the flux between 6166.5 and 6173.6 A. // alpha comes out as 15.2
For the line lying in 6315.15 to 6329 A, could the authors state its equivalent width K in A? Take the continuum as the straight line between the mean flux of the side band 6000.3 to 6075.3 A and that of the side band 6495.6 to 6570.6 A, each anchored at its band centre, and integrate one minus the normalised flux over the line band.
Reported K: 1.1 A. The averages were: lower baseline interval 17.7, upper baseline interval 16.8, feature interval 15.8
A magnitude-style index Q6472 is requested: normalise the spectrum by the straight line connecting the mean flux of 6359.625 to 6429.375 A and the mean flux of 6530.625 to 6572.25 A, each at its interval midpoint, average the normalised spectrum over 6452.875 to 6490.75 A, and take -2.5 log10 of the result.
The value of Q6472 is -0.06 mag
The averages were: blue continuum 17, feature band 17.7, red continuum 16.6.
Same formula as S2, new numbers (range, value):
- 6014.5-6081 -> 17.7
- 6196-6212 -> 17.5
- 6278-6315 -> 16.5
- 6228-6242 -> 16.5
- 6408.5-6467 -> 16.8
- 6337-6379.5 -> 16.8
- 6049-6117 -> 17.6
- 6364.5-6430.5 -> 17.2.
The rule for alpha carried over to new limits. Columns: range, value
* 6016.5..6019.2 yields 16.7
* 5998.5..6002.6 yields 18.3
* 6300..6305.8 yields 16.3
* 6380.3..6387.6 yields 18.3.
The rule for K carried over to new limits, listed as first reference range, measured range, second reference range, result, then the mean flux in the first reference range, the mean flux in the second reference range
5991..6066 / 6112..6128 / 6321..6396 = 0.6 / 17.7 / 17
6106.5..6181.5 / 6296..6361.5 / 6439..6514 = 2.6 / 16.8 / 17.2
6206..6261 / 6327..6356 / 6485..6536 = -0.4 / 16.4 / 17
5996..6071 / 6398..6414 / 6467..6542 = 0.8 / 17.7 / 17.3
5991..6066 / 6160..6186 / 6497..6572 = 1.7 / 17.7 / 16.8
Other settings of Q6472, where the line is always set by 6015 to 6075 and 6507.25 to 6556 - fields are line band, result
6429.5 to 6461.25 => 0.03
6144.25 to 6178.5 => 0.10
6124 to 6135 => 0.06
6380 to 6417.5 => 0.03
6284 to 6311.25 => 0.06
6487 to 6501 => 0.07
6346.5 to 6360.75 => 0.07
